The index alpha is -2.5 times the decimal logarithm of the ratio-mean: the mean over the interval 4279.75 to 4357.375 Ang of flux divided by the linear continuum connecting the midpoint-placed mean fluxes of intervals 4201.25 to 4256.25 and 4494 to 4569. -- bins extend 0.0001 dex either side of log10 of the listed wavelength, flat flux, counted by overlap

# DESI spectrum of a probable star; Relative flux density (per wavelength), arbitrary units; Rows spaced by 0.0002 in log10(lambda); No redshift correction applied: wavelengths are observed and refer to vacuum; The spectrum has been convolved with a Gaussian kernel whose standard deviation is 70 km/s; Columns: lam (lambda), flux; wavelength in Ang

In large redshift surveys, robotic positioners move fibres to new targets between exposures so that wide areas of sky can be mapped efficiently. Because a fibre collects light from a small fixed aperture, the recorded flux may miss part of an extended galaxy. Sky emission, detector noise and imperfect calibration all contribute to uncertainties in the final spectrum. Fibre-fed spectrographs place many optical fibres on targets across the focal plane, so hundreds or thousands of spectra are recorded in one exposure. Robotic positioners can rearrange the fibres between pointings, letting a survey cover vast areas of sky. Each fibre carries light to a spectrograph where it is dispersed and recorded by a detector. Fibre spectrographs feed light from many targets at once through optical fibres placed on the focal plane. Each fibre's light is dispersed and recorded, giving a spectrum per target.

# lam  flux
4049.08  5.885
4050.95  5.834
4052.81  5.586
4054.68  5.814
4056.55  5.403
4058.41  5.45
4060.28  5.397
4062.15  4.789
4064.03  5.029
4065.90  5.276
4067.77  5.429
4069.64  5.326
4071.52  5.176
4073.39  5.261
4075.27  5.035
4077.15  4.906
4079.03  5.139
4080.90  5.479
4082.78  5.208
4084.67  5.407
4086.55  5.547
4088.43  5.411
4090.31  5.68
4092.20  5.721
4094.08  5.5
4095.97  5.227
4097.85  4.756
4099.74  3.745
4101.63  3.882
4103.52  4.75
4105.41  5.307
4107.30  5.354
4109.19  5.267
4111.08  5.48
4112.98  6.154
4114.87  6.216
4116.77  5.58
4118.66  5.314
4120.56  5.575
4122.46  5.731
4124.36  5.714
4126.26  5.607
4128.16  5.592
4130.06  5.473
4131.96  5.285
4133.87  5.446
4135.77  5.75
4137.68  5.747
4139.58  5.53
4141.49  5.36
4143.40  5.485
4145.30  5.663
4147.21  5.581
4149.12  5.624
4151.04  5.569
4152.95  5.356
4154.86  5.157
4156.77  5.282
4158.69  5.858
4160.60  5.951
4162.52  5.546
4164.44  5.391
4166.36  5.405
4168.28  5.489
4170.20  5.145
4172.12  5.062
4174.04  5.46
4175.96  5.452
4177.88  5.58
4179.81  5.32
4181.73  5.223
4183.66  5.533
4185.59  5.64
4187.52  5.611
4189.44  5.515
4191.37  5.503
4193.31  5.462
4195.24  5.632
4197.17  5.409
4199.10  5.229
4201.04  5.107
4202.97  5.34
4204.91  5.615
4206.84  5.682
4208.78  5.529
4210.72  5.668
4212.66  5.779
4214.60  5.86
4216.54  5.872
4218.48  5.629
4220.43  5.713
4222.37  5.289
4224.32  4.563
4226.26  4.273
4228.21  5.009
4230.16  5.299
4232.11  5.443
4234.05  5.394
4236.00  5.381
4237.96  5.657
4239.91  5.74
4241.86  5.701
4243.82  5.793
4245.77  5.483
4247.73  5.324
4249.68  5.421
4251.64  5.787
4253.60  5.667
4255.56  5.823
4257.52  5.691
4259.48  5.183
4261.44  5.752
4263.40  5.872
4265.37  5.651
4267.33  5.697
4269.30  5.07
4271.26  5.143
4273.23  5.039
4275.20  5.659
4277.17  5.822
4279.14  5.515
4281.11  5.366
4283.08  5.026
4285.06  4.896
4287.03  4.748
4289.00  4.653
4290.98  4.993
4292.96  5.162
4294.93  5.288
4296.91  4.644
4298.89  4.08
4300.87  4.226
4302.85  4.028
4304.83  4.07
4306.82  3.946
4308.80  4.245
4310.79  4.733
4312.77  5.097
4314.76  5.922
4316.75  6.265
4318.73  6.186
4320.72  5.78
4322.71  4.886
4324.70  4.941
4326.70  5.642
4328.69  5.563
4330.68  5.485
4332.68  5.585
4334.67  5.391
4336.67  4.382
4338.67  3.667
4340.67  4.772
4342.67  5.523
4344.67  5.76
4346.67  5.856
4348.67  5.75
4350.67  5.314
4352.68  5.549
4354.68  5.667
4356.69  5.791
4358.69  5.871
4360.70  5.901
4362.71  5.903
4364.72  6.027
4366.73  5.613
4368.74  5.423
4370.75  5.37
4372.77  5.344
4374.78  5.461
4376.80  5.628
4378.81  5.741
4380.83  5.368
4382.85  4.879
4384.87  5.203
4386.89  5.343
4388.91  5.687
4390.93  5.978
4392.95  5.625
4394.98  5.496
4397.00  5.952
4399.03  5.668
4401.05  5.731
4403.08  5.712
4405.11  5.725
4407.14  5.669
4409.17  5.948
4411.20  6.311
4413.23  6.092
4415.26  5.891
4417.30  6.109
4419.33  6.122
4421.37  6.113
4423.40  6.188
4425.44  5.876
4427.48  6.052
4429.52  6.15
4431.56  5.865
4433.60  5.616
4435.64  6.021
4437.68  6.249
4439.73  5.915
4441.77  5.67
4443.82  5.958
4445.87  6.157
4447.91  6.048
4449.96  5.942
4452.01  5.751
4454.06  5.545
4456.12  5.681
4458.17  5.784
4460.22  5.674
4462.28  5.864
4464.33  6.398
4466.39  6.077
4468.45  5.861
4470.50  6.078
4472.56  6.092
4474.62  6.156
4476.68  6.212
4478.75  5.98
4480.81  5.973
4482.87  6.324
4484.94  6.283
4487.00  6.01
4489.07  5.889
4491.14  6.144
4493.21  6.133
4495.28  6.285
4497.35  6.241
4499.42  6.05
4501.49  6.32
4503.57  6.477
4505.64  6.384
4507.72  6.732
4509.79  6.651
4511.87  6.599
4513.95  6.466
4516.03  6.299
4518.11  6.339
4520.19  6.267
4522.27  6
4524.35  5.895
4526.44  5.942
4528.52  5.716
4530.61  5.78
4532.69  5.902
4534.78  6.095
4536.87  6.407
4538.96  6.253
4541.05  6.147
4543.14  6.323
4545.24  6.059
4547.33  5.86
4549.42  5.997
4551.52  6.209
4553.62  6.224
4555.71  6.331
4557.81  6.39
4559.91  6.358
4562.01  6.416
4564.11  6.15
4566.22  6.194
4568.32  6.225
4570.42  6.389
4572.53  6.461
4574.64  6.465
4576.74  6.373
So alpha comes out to 0.12 mag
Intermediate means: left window 5.48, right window 6.22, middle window 5.1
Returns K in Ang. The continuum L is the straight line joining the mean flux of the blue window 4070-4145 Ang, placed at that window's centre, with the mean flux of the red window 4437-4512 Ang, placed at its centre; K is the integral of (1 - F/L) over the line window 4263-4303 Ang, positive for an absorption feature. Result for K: 4.4 Ang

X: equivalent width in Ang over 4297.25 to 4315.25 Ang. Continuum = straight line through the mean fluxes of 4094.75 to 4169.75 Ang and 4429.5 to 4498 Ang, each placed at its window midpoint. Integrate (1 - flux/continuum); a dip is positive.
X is 4.0 Ang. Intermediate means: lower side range 5.41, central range 4.45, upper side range 6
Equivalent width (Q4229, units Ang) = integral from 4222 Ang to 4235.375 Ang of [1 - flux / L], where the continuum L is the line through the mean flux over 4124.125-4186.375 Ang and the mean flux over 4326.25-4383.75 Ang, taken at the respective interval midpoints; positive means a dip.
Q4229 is 1.1 Ang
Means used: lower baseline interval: 5.49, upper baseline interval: 5.46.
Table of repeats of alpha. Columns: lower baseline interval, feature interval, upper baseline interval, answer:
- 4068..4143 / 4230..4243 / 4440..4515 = 0.017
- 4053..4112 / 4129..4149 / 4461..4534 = -0.041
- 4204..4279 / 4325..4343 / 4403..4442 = 0.132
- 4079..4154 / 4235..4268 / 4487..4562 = 0.009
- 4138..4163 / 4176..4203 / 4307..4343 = 0.005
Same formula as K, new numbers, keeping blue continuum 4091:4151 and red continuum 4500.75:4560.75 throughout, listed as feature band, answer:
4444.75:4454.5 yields 0.2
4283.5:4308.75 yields 5.2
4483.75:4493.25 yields 0.1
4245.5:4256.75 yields 0.1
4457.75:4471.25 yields 0.3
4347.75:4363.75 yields 0.4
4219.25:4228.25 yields 1.0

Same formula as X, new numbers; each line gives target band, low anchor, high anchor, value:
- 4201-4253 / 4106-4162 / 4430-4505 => 2.14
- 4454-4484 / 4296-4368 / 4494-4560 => -0.37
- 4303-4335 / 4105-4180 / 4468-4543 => 3.54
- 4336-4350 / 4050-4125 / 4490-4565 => 1.72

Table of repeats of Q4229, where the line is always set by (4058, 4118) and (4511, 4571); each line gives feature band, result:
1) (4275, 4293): 1.54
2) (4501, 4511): -0.69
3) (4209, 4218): -0.43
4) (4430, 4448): 0.07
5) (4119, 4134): -0.63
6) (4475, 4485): -0.15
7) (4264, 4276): 0.50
